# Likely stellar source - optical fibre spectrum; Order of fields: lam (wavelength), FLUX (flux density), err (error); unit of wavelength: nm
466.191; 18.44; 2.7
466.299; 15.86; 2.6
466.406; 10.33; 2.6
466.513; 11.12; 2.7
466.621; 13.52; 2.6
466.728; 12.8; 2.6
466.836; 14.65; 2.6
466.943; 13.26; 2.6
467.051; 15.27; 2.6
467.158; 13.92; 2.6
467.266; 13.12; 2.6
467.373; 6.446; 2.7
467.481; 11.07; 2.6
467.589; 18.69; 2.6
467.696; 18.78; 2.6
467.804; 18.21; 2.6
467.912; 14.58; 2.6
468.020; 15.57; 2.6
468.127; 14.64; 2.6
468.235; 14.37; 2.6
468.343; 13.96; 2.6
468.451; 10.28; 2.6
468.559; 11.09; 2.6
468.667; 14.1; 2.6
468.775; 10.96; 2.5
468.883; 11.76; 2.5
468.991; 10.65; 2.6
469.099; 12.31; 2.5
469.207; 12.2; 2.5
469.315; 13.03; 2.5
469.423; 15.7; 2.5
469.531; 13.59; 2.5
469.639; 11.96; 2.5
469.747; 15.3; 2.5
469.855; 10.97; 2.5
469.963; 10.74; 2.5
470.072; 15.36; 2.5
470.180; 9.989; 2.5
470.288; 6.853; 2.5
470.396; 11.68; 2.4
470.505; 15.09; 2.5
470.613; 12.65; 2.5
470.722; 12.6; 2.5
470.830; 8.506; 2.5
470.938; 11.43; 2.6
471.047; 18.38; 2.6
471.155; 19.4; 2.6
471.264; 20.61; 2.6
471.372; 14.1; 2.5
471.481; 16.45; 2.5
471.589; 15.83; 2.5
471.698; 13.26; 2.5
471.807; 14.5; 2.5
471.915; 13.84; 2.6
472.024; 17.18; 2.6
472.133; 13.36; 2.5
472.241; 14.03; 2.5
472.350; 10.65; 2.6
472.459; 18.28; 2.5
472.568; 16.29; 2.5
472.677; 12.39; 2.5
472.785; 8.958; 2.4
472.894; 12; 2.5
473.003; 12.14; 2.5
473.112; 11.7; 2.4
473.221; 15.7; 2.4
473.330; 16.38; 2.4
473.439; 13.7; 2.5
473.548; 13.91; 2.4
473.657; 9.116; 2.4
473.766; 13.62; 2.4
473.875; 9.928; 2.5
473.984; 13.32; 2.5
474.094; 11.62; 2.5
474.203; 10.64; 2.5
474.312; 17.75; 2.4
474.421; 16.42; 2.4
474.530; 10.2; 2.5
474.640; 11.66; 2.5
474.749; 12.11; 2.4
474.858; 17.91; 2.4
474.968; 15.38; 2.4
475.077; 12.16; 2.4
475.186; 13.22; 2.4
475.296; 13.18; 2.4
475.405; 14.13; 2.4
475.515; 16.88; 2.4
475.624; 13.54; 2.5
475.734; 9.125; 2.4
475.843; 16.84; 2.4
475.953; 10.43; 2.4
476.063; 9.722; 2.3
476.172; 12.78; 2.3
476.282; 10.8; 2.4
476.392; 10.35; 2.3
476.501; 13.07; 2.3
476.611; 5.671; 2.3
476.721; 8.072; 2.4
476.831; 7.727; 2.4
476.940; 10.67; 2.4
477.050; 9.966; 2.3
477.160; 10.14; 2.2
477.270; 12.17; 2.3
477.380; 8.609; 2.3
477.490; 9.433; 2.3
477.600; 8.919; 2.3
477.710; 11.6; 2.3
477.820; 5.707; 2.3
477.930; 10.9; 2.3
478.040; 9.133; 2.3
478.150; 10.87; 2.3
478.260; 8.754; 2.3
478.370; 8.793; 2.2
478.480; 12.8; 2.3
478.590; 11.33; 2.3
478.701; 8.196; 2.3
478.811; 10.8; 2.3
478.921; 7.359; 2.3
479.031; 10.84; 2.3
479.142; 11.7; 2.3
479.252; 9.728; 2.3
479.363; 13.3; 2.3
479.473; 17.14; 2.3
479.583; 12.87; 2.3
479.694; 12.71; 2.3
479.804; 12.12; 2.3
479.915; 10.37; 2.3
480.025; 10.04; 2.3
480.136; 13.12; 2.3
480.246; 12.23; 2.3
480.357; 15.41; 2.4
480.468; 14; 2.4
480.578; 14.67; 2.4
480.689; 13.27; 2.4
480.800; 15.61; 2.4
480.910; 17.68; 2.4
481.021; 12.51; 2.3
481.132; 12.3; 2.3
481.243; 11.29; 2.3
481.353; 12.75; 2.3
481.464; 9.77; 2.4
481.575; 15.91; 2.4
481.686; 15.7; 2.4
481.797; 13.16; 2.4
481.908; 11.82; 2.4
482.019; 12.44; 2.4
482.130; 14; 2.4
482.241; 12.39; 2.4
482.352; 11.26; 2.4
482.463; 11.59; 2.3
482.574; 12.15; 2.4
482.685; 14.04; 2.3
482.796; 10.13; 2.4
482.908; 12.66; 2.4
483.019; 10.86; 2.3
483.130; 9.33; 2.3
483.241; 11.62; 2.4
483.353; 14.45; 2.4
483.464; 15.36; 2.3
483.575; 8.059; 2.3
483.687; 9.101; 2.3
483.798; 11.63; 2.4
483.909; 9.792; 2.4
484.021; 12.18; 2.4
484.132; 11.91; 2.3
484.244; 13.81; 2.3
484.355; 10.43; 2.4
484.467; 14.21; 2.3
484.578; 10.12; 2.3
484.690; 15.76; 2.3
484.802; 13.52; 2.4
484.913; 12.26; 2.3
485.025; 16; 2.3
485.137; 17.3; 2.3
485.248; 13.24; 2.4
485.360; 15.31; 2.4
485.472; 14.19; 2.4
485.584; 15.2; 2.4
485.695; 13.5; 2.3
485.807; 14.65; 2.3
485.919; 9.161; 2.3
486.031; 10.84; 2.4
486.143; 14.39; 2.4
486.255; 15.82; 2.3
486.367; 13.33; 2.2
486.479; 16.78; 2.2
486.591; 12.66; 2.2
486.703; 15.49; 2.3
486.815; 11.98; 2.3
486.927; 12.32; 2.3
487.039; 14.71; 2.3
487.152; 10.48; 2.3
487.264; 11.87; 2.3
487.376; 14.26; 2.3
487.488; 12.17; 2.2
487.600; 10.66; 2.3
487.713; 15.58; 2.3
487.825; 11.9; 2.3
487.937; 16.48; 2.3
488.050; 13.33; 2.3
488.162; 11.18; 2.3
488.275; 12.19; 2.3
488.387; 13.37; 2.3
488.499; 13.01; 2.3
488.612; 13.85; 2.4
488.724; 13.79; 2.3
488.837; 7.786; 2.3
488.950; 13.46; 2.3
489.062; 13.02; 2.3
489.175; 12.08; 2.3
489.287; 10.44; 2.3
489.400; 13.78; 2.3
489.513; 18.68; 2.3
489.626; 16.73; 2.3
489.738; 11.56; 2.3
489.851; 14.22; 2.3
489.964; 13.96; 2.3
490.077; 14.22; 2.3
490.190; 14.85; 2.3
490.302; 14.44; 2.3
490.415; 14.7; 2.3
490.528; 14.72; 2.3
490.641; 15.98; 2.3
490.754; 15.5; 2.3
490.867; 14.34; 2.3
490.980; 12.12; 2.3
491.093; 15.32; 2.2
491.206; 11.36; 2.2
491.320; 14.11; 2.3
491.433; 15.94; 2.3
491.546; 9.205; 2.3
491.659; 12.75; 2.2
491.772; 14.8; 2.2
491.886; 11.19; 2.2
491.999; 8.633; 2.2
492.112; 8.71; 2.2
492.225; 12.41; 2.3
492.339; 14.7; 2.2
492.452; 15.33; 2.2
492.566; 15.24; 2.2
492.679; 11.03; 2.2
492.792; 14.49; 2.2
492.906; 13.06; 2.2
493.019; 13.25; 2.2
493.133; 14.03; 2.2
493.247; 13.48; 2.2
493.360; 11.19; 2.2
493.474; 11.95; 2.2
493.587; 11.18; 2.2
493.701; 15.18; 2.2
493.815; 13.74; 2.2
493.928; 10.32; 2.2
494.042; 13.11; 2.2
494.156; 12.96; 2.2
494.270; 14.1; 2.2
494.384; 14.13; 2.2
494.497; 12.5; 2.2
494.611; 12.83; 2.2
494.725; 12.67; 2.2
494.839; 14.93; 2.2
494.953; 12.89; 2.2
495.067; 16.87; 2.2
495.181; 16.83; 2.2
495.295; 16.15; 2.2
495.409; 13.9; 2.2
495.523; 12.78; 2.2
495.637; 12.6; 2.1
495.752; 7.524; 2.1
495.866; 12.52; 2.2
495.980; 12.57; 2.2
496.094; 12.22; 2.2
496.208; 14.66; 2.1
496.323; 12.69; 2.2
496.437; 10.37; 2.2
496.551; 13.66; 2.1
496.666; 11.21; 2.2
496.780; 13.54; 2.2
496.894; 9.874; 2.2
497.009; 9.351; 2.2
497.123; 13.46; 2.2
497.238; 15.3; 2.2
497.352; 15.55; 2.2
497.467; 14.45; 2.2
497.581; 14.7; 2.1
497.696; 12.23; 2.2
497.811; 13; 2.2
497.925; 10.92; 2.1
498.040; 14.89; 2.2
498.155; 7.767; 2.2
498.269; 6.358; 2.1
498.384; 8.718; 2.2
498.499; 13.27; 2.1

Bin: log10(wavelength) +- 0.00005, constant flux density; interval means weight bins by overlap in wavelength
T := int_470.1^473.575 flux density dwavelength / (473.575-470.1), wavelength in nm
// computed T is 13.8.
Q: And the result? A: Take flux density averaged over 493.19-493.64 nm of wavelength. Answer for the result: 12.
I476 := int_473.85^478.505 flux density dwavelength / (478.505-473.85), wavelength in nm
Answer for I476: 11.5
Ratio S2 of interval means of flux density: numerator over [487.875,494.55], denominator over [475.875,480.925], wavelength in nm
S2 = 1.2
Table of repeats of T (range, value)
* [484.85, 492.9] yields 13.4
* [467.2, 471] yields 12.8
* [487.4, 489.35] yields 12.6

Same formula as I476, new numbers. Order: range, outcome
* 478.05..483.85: 12.1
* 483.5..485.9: 12.9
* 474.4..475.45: 13.5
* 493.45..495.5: 13.7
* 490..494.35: 13.3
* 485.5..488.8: 13.3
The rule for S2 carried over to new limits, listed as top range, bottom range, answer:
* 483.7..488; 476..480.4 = 1.25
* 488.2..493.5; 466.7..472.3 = 0.97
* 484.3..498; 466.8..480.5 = 1.05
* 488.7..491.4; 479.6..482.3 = 1.05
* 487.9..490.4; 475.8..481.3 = 1.19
